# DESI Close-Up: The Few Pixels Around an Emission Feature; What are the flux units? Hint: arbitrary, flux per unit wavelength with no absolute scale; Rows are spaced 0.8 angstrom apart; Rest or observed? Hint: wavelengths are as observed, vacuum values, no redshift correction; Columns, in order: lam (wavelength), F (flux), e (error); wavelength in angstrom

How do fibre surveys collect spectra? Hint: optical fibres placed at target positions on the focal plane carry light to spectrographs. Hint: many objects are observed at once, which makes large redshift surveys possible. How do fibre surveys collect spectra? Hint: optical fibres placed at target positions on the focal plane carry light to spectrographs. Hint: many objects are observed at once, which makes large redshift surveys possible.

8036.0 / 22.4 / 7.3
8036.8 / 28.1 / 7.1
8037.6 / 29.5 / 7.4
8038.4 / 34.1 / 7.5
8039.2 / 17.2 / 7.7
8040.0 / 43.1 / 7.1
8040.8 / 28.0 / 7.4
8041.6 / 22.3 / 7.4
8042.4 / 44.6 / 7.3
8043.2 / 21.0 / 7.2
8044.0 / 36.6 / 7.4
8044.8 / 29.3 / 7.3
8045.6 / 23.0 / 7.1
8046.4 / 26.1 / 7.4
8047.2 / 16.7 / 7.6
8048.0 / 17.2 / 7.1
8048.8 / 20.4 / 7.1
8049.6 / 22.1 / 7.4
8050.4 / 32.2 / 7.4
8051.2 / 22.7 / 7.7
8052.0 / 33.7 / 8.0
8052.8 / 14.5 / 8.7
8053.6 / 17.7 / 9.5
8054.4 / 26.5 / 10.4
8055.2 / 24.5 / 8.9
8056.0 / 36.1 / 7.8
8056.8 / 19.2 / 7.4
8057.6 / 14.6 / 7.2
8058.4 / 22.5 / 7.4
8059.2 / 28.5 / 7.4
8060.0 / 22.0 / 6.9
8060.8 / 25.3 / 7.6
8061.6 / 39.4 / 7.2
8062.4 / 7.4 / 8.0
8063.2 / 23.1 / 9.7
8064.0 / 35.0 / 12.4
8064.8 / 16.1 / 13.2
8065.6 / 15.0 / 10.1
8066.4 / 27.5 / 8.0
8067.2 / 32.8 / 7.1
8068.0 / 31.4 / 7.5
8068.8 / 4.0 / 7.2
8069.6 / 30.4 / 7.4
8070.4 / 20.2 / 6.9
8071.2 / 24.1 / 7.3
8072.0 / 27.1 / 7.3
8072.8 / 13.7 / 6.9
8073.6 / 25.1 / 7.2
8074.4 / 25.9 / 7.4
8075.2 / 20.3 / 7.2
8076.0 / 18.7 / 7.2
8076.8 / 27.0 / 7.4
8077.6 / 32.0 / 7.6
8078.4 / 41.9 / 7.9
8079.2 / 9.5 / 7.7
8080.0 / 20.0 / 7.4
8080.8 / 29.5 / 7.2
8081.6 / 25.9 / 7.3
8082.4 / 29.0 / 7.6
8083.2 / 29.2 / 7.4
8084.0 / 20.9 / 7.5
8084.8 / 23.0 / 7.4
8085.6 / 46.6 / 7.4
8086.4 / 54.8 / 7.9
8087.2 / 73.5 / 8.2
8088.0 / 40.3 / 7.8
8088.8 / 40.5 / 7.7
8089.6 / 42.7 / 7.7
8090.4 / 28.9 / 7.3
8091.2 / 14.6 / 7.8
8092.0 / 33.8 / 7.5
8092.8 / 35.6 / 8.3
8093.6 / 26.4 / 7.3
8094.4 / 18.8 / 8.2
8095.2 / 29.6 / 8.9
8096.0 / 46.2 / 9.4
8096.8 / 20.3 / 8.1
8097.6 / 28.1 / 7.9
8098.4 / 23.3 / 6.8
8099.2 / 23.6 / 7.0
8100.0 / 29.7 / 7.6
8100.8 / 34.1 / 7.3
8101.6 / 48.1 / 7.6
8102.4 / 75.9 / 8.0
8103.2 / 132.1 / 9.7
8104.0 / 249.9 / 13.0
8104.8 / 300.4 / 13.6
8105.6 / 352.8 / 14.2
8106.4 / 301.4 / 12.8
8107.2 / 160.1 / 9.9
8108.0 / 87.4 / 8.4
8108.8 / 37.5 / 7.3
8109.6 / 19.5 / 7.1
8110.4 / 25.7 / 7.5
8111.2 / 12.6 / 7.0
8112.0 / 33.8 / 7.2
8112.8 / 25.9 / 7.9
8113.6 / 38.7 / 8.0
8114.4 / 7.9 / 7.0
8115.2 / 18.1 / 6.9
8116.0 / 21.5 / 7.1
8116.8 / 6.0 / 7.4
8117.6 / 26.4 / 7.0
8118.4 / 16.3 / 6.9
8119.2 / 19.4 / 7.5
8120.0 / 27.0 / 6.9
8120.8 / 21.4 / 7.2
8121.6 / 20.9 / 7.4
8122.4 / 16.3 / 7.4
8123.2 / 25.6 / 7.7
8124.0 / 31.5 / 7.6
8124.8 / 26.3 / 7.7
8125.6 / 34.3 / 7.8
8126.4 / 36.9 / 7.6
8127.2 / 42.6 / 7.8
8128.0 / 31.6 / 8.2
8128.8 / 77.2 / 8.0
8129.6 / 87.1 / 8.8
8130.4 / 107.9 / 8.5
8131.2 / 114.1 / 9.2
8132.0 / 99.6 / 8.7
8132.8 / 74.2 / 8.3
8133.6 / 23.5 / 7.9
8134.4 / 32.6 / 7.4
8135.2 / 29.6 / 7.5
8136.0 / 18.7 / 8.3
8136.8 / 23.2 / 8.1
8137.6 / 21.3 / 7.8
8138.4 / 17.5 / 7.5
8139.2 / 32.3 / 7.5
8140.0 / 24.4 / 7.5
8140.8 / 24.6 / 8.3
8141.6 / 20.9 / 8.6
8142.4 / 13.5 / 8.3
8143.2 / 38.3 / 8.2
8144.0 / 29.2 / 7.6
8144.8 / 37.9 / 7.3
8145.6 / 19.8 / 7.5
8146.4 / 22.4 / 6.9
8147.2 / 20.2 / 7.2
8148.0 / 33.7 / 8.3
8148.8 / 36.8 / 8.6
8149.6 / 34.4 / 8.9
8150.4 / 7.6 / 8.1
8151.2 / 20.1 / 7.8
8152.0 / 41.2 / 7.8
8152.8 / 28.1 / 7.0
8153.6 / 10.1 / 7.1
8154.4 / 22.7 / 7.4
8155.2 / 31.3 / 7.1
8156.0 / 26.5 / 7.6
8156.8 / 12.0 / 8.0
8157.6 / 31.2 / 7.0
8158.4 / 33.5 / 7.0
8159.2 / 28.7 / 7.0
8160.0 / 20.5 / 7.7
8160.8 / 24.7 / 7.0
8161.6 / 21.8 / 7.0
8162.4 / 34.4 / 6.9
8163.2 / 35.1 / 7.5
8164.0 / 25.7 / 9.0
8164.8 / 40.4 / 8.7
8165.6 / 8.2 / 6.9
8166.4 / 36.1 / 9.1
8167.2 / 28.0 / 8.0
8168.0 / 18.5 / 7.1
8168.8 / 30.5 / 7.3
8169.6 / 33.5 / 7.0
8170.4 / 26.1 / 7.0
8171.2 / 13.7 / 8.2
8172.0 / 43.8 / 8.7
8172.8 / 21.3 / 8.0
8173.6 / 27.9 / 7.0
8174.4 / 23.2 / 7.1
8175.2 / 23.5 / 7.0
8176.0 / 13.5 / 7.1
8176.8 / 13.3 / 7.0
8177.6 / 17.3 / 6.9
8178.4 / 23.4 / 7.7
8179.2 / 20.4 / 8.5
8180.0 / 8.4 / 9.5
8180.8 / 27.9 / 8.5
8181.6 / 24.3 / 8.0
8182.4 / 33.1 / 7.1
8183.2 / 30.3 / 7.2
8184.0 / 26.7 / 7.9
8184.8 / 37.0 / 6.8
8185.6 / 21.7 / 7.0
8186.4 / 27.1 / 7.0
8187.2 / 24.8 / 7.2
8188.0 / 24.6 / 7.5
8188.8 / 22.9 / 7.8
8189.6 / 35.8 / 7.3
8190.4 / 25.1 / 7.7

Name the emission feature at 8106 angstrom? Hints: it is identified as H-alpha 6563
